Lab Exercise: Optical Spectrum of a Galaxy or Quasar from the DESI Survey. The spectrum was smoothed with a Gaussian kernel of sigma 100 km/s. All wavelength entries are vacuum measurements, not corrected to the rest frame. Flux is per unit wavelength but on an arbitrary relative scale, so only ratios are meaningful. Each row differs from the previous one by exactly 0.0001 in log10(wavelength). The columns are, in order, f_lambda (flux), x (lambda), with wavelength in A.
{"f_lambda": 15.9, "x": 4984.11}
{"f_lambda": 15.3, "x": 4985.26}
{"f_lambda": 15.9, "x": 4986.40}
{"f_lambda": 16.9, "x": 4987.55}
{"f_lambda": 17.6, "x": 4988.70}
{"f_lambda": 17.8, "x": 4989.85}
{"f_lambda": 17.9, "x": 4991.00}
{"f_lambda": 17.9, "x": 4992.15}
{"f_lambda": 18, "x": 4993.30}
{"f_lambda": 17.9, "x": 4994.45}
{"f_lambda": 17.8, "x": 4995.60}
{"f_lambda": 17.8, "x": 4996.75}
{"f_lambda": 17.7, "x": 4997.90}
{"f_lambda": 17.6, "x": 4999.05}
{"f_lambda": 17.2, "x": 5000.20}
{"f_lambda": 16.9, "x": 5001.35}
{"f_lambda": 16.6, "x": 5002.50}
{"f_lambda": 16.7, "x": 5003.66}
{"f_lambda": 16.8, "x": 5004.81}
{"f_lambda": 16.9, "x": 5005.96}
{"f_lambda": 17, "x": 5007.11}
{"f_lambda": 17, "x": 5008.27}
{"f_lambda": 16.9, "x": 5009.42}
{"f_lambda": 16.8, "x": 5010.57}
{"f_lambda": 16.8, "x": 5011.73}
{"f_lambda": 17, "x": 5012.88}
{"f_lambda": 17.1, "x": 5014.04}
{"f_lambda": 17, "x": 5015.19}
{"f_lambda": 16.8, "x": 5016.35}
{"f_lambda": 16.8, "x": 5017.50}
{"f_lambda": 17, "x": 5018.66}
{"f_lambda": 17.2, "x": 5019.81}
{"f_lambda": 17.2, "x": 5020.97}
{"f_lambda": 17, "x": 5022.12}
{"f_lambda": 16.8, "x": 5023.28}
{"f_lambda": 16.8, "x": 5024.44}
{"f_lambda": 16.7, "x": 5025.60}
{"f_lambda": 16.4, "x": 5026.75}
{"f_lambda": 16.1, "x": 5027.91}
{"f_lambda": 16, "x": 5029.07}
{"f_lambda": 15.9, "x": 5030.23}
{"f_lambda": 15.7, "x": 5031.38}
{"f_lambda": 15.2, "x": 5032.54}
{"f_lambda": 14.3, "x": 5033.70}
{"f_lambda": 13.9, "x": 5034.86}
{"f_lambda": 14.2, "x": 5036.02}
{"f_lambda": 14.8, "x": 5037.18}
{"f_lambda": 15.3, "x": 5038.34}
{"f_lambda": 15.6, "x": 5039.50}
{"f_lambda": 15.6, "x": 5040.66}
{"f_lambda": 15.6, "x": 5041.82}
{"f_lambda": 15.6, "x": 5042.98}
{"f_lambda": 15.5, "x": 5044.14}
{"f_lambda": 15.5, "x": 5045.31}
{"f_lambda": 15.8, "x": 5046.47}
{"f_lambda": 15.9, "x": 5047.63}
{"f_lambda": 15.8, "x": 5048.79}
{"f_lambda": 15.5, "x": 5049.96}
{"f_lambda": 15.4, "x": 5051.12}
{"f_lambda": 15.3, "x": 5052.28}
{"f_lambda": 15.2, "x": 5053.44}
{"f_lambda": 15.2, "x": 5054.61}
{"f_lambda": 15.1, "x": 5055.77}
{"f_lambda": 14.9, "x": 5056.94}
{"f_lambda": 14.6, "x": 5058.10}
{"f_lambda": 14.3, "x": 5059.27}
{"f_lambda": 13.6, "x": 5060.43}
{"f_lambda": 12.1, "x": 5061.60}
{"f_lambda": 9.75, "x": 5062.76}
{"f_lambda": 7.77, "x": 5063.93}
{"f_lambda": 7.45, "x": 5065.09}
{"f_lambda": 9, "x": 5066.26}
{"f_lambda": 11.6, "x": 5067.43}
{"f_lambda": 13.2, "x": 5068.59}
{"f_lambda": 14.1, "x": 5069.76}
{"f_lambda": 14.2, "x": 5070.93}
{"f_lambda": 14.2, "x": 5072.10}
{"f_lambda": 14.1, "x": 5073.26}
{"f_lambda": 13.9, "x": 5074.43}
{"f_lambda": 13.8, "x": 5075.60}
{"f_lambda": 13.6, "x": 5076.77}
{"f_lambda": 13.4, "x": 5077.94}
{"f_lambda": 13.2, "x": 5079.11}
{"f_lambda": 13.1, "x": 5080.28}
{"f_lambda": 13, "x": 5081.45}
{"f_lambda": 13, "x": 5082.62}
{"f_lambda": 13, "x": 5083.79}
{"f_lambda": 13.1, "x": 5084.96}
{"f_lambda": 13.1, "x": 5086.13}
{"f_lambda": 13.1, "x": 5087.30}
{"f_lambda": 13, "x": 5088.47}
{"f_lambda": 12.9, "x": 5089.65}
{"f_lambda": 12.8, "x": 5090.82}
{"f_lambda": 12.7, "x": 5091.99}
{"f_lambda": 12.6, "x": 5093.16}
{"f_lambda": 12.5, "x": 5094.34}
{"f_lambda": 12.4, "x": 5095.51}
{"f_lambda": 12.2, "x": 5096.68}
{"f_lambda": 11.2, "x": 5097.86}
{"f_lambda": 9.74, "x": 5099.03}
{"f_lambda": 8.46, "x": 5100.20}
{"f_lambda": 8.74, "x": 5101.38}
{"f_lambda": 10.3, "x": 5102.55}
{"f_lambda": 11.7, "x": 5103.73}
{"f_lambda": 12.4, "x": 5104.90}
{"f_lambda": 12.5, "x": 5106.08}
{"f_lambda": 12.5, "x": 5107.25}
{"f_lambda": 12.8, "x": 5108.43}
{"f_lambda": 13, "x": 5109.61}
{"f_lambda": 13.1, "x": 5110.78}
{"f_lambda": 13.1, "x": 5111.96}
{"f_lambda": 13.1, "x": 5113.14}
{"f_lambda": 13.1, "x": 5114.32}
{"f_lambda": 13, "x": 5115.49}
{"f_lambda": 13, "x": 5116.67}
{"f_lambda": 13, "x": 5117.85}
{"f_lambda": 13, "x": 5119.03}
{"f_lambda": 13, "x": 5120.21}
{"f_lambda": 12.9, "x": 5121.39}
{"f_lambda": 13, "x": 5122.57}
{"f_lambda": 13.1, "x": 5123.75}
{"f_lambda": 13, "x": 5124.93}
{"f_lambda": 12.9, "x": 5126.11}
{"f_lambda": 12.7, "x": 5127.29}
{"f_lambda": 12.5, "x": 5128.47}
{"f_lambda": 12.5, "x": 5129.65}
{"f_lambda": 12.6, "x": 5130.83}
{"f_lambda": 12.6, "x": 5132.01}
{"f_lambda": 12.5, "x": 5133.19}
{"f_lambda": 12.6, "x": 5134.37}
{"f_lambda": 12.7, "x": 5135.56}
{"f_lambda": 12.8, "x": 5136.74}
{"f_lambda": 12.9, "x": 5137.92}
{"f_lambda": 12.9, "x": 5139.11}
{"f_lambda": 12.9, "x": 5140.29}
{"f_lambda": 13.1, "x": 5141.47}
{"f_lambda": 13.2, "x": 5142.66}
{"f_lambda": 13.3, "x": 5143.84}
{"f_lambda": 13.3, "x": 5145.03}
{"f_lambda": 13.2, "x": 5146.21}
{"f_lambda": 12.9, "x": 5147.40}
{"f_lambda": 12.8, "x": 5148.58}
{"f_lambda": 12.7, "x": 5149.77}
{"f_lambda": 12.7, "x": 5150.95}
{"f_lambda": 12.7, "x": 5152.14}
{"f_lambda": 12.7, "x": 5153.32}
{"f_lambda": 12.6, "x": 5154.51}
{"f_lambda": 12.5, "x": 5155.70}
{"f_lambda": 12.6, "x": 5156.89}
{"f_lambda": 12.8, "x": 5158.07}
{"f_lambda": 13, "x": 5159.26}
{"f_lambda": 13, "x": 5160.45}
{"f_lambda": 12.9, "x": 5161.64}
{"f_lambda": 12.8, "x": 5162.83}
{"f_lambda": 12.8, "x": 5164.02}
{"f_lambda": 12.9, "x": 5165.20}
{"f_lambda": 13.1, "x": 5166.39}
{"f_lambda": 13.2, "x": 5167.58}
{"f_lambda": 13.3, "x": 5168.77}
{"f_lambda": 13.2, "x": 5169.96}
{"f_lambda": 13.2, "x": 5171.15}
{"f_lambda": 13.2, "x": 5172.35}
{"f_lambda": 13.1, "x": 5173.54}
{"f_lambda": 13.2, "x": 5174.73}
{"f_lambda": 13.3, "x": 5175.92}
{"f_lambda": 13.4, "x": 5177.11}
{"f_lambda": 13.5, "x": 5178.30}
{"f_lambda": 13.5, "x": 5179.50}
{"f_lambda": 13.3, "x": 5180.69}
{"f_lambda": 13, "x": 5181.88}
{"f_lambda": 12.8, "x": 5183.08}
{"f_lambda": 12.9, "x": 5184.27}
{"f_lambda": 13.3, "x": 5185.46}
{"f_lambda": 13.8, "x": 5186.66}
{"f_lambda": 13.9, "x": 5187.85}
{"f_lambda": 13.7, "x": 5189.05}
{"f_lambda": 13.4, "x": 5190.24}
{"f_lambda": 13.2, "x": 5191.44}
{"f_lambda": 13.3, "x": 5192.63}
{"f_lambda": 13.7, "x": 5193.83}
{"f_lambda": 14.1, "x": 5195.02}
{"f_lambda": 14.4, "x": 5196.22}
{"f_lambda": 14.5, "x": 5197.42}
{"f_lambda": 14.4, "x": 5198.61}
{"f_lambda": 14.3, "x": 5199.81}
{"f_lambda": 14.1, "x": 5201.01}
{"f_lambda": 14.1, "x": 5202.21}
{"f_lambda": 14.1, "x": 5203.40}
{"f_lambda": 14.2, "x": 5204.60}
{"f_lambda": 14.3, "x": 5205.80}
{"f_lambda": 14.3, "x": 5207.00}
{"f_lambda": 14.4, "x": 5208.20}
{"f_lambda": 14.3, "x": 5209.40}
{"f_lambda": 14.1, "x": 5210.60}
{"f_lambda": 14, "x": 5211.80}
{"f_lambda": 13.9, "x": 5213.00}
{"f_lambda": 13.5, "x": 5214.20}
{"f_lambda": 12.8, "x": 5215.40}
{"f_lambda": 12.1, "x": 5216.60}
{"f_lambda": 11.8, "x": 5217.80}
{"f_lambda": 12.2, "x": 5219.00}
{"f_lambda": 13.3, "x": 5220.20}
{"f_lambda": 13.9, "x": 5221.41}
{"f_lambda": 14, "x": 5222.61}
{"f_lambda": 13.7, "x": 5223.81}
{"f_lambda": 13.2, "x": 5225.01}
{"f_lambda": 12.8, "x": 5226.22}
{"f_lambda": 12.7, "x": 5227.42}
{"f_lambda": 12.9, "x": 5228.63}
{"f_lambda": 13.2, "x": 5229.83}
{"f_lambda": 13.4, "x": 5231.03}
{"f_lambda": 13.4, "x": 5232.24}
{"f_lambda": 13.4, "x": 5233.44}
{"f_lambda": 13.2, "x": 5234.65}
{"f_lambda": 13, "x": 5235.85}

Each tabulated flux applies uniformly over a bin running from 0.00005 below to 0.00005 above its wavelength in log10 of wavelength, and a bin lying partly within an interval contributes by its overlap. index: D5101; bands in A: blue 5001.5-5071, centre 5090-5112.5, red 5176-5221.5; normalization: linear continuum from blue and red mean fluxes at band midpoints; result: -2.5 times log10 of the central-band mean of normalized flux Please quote 0.23 mag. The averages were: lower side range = 15.2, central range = 11.8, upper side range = 13.6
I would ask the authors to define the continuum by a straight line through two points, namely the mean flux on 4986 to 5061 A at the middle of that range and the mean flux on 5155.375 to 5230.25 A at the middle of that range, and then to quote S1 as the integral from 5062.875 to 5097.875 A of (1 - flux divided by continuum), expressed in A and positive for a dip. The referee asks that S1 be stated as 6.3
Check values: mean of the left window 16.3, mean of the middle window 12.6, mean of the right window 13.4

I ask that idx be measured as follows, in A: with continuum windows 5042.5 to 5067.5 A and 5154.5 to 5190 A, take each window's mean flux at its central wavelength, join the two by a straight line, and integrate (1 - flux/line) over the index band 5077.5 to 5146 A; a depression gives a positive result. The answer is 4.30 A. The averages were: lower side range 13.7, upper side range 13.1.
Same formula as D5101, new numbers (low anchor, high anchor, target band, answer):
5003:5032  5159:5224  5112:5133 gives 0.15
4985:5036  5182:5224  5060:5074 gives 0.32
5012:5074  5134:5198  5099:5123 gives 0.14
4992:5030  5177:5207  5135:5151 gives 0.13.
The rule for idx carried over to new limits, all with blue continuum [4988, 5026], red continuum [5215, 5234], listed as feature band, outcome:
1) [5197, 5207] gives -0.6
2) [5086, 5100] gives 3.0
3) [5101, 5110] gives 2.1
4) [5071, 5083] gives 1.7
